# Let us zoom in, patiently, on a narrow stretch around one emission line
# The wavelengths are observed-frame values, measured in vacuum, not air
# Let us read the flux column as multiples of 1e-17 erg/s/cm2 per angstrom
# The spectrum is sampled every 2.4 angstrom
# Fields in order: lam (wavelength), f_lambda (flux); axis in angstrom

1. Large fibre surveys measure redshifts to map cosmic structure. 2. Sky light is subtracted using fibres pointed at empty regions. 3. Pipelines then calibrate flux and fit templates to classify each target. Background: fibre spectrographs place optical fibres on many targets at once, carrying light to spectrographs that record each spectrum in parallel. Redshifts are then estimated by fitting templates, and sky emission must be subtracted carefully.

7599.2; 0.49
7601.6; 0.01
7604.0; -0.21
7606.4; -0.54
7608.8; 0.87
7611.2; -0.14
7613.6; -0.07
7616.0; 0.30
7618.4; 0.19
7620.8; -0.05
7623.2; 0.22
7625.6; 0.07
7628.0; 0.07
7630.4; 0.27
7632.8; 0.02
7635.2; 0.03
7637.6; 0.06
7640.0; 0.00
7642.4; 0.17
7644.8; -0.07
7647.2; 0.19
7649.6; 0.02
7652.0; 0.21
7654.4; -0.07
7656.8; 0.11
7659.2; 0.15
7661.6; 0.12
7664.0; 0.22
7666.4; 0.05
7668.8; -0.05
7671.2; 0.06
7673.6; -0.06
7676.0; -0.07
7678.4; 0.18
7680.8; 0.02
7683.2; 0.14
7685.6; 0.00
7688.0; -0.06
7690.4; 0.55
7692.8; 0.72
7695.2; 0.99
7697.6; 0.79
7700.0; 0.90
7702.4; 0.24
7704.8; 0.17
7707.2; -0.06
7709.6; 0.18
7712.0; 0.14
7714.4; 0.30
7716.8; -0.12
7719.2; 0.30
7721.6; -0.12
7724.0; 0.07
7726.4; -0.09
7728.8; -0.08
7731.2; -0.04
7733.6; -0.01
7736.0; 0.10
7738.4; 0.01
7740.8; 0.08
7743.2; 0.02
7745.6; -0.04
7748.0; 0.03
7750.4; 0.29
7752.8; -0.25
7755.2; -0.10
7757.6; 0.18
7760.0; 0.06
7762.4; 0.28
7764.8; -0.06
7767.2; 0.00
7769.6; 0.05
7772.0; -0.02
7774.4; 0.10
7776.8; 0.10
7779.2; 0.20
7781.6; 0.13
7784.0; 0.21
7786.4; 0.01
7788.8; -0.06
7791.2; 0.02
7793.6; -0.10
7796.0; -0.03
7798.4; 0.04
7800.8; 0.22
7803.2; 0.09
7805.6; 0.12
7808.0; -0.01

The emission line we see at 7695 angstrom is [O II]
